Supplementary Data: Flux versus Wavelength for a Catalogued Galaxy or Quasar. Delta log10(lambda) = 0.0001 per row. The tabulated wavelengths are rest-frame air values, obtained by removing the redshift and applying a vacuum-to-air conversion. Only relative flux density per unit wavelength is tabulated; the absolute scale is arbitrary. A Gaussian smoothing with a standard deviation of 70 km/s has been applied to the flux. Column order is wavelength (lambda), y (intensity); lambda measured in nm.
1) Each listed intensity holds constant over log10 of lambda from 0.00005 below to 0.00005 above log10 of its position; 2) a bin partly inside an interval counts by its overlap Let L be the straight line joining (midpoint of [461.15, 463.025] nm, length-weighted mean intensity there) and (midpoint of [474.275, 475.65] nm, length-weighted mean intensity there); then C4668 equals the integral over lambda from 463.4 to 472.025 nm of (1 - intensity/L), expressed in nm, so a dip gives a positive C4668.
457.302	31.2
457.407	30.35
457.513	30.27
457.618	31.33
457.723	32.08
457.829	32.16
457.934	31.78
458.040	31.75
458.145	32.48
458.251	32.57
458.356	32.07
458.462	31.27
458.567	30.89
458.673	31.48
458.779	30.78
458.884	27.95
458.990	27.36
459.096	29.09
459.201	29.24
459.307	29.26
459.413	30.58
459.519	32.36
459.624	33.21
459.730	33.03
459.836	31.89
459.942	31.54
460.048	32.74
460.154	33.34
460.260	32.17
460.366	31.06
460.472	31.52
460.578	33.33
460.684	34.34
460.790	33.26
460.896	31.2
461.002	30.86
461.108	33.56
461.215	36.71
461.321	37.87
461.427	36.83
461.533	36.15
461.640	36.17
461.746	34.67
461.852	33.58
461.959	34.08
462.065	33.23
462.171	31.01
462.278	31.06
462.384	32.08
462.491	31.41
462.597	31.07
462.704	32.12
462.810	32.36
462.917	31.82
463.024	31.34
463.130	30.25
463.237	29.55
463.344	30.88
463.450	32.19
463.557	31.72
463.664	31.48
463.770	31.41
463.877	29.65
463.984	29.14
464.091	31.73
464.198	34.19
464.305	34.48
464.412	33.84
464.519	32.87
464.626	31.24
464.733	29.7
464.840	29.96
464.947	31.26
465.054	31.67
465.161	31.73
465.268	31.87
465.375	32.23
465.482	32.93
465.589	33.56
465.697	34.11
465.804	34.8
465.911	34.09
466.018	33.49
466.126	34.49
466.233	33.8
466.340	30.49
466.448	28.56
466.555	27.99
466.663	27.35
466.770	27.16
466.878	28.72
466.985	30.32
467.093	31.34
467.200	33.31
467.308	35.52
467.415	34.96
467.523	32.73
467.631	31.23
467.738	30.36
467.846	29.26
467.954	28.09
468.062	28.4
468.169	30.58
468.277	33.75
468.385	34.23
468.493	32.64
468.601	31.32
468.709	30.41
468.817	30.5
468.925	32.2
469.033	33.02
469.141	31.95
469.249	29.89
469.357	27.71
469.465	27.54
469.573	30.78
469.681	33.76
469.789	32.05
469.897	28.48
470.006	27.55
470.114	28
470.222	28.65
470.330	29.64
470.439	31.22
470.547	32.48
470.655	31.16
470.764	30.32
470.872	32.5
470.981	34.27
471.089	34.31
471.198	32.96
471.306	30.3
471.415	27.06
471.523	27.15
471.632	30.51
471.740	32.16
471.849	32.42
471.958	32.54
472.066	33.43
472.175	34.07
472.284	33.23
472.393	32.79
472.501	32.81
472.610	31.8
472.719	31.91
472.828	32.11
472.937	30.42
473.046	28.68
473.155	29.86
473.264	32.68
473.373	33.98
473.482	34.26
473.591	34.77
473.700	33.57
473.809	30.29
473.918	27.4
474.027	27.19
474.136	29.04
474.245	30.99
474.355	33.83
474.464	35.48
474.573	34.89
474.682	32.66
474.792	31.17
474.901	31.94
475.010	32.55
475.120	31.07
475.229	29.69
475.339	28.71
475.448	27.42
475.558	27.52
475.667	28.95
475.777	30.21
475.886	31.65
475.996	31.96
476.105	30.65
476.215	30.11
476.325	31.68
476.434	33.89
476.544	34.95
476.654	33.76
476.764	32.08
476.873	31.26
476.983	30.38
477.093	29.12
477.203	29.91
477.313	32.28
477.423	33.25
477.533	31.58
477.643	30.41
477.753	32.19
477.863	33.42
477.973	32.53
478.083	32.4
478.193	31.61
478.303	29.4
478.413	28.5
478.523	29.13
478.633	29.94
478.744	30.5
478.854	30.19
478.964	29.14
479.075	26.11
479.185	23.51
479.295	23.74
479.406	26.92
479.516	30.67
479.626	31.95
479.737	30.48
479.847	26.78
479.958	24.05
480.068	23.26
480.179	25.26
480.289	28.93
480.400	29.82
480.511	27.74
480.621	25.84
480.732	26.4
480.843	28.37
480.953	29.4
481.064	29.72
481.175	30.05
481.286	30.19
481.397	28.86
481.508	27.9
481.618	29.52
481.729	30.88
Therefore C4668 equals 0.34 nm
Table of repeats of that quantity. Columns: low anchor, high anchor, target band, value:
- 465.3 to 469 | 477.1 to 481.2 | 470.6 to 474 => -0.138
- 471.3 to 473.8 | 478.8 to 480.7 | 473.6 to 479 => -0.303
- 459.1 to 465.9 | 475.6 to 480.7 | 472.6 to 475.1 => -0.105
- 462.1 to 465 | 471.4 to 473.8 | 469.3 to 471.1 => 0.074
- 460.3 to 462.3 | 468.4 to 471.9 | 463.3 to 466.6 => 0.054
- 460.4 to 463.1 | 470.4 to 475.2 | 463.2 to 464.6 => 0.049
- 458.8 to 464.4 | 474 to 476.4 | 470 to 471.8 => 0.037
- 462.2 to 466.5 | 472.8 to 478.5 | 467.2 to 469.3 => 0.002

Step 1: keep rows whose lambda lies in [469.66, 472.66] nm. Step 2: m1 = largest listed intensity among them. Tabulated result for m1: 34.31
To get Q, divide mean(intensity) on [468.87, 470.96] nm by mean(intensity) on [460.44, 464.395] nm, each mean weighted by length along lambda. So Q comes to 0.9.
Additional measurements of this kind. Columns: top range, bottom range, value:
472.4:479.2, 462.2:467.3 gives 0.99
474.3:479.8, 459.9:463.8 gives 0.94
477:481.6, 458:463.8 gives 0.90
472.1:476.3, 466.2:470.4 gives 1.03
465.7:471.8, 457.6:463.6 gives 0.97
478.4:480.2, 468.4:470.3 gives 0.91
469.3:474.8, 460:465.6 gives 0.97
